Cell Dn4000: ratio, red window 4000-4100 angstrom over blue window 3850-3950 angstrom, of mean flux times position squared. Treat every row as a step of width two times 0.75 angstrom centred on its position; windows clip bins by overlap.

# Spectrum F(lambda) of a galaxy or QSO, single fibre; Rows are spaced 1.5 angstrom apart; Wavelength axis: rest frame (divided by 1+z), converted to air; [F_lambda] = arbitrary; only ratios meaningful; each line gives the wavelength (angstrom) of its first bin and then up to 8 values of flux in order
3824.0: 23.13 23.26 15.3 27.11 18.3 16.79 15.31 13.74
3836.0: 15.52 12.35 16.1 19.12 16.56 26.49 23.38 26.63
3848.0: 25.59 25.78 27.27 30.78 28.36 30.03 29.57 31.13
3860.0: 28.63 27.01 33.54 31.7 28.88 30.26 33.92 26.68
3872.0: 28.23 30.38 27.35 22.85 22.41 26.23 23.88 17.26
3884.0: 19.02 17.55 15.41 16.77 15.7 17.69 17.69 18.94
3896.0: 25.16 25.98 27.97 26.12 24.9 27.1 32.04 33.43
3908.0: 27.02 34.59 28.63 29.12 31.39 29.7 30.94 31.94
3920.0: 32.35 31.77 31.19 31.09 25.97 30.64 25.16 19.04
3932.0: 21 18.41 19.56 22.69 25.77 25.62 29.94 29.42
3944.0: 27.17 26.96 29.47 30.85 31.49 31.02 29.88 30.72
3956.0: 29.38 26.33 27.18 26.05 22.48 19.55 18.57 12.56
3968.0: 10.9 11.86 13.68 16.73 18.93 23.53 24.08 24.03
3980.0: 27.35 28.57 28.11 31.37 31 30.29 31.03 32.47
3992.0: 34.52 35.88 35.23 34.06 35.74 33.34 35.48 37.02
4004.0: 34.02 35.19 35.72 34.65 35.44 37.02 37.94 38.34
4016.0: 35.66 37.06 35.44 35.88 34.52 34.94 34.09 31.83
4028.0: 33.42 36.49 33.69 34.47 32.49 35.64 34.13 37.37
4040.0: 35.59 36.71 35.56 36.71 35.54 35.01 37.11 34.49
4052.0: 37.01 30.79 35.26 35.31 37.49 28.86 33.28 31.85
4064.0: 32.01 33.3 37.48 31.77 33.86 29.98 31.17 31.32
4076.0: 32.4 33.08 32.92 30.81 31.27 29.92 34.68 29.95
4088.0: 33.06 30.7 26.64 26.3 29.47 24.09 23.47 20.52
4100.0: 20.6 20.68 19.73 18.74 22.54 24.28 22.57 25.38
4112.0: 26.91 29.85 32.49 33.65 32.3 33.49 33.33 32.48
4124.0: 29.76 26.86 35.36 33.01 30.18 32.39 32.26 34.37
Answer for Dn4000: 1.35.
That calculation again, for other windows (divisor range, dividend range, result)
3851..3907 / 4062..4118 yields 1.24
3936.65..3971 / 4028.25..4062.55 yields 1.47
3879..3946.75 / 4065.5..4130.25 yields 1.25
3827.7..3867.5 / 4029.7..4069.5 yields 1.58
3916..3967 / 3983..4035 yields 1.34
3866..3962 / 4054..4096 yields 1.31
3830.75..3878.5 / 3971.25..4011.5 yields 1.32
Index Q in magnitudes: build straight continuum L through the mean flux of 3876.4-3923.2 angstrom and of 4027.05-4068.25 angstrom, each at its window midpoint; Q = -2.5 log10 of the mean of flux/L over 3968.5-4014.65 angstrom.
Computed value 0.04 mag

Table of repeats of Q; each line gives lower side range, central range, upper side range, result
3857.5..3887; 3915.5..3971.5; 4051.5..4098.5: 0.11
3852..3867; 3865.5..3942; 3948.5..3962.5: 0.14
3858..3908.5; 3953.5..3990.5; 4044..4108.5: 0.16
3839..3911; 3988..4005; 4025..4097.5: -0.14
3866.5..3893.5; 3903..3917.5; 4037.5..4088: -0.23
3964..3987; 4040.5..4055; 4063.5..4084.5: -0.20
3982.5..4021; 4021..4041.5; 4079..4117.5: -0.08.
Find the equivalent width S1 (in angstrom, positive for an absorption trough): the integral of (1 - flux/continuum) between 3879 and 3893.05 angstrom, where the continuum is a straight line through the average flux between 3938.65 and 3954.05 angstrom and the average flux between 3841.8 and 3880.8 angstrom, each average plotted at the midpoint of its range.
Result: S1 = 4.8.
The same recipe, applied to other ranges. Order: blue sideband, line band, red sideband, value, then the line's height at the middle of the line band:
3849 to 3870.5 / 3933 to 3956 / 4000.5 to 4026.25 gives 3.9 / 33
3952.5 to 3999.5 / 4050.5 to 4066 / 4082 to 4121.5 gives -3.9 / 26.8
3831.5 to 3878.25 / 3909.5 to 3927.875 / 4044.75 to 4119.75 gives -2.7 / 26.6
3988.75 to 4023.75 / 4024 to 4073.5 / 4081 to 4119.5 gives -4.3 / 31.5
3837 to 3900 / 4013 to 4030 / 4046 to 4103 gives -3.5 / 29.3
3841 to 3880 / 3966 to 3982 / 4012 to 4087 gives 6.2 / 31.5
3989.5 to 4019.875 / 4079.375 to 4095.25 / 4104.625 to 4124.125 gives 0.2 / 30.4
